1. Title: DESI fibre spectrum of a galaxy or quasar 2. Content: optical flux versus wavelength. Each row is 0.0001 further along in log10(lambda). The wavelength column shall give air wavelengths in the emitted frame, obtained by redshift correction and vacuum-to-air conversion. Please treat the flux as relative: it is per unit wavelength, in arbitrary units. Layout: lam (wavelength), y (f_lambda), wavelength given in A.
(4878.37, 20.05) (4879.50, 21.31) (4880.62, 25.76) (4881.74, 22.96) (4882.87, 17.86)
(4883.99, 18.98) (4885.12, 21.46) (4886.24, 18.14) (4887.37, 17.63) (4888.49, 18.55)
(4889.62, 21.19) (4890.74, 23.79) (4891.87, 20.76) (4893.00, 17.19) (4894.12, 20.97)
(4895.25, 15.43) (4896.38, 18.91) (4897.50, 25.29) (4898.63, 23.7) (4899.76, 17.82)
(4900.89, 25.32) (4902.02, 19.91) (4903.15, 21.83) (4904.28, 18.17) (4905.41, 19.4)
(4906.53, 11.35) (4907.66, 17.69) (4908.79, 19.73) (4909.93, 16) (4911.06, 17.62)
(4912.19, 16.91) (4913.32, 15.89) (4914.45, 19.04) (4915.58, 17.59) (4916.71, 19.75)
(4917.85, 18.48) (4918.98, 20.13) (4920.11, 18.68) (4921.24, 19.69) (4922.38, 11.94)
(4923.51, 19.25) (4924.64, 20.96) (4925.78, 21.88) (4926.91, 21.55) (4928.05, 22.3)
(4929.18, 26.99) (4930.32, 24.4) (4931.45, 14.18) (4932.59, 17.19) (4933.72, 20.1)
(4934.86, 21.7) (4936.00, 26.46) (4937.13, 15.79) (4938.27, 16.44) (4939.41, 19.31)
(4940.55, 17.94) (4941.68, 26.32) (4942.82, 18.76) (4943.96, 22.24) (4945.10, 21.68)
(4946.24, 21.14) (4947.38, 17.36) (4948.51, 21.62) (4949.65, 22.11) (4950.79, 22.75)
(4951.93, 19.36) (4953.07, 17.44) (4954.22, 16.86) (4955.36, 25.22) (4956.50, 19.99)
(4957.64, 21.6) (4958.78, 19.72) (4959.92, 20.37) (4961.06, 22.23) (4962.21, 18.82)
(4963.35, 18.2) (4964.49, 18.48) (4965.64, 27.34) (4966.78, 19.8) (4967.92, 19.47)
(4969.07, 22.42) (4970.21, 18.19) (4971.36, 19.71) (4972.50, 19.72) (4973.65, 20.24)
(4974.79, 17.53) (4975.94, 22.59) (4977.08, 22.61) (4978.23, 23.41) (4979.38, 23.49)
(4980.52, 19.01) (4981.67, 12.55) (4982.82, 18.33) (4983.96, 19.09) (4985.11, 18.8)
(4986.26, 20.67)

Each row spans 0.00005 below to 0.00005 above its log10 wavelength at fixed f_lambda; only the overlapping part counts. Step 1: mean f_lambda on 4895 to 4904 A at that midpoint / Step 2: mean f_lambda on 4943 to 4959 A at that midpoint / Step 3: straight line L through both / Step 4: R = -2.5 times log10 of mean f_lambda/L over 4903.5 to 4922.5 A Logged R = 0.184 mag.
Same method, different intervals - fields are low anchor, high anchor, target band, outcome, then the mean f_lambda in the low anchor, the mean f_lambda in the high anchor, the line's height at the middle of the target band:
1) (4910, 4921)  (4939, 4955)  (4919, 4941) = -0.035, 18.2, 20.4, 19.2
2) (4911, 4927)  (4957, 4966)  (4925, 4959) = -0.053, 18.6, 20.7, 19.7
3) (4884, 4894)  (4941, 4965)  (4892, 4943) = 0.038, 19.8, 20.6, 20.2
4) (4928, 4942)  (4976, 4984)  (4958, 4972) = -0.011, 20.6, 20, 20.2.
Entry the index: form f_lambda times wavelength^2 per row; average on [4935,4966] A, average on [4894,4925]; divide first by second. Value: 1.11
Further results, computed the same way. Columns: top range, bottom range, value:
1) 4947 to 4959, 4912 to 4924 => 1.15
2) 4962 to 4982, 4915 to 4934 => 1.05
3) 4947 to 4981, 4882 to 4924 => 1.11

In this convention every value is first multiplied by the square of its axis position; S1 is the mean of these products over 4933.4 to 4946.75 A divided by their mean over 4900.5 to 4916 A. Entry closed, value 1.15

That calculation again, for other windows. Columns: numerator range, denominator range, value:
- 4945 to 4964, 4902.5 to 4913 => 1.18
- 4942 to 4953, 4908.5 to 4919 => 1.17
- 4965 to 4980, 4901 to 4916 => 1.21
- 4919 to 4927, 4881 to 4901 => 0.95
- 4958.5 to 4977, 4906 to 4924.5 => 1.18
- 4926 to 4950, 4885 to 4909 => 1.07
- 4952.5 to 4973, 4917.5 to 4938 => 1.03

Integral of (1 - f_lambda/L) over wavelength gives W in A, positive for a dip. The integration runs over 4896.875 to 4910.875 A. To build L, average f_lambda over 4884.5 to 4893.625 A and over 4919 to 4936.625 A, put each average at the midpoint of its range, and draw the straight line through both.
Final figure 0.3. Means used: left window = 19.8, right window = 20.5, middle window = 19.6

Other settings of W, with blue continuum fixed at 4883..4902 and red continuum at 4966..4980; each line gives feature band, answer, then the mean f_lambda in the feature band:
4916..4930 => 0.2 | 20.2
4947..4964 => 0.4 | 20.3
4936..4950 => 0.2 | 20.3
